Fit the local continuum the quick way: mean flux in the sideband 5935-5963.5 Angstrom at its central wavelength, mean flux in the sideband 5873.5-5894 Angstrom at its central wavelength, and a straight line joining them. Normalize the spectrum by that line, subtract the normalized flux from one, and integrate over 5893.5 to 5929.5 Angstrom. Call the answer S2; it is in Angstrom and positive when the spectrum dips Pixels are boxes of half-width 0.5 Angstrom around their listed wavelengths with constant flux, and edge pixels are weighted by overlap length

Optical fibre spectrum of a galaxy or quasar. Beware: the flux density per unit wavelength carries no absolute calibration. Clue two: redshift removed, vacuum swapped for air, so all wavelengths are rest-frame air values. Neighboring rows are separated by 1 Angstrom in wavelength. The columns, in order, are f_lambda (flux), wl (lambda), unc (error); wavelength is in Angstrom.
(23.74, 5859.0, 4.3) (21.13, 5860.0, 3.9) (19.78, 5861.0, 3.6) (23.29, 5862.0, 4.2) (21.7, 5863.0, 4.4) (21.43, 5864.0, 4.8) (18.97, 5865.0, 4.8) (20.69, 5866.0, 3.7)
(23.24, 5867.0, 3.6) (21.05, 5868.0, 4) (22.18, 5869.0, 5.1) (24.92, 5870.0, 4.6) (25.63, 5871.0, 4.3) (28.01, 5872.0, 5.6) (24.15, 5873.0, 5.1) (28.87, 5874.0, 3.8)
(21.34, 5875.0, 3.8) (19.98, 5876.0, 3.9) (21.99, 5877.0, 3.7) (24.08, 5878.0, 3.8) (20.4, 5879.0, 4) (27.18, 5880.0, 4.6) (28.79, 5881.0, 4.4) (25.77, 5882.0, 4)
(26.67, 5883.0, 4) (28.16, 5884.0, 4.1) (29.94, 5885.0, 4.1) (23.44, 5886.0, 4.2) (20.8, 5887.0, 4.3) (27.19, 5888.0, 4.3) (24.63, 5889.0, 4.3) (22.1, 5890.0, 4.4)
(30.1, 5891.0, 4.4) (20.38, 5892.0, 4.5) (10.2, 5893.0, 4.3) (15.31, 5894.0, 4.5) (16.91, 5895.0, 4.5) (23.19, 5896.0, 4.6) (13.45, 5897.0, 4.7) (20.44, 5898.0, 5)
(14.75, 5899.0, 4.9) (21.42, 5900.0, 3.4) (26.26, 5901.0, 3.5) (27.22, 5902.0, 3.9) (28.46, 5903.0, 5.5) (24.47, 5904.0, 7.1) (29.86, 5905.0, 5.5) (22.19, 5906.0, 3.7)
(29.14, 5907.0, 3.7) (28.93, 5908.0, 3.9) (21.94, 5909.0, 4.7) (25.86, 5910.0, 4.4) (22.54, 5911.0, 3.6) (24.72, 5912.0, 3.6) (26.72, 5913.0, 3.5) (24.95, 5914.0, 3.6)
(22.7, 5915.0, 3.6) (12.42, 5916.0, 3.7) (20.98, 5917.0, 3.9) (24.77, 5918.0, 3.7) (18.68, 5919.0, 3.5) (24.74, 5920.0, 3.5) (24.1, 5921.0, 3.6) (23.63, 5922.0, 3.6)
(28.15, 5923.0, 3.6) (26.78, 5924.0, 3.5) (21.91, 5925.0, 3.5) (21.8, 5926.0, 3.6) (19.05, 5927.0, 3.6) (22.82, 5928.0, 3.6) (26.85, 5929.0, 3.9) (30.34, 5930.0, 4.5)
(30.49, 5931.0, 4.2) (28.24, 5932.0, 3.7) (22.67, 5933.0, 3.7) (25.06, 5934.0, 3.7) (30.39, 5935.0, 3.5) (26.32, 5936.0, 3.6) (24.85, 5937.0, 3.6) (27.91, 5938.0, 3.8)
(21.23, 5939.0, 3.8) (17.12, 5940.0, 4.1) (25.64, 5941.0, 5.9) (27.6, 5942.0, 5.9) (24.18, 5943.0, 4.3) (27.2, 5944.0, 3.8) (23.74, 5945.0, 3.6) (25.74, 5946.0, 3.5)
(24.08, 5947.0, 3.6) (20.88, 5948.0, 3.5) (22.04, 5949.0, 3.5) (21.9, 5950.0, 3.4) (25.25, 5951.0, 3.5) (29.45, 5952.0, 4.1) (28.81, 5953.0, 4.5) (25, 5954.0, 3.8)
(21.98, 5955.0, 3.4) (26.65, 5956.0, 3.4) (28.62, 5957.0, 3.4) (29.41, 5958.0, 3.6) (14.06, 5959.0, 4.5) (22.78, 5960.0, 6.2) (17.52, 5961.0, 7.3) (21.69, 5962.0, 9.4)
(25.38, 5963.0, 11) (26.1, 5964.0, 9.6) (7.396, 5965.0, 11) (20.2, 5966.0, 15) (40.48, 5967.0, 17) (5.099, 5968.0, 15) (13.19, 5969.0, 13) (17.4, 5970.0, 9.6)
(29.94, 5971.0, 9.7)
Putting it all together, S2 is 1.6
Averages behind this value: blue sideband 23.9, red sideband 24.3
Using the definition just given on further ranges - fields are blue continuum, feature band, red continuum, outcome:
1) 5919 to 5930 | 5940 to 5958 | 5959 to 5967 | -2.4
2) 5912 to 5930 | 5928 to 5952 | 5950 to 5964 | -1.4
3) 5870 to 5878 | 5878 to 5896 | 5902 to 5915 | 1.0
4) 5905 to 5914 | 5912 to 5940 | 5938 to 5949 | 0.5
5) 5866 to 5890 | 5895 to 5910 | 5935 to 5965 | 0.5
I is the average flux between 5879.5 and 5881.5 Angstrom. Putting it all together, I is 28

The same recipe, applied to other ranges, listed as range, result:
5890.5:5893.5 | 20.2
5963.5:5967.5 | 23.5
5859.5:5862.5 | 21.4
